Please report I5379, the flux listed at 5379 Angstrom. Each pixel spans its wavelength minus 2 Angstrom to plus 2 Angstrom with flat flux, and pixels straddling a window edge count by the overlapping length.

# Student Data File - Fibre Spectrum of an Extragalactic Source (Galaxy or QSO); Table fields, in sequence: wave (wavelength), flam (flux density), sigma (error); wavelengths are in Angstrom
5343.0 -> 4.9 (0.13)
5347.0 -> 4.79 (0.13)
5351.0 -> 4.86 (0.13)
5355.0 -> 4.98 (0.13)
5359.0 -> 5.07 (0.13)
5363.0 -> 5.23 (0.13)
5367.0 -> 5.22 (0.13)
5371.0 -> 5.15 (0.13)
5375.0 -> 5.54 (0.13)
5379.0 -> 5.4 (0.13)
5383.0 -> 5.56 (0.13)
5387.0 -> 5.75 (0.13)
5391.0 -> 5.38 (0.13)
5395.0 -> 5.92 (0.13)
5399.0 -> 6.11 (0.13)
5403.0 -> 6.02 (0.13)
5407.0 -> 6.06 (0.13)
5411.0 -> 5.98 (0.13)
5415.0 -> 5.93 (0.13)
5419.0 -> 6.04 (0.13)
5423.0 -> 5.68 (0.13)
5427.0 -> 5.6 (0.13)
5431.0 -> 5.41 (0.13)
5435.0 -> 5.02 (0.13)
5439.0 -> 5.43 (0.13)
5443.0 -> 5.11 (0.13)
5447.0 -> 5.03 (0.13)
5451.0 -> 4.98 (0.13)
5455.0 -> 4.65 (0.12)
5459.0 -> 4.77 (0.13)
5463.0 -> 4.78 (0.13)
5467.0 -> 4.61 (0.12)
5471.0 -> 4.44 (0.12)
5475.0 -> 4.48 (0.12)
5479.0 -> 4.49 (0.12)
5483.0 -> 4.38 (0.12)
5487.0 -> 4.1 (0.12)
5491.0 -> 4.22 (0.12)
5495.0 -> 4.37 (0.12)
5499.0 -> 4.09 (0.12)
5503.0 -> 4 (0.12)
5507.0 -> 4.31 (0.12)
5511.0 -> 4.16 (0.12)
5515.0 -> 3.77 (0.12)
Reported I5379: 5.4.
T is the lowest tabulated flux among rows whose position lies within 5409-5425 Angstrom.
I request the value 5.68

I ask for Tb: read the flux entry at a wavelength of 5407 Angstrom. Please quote 6.06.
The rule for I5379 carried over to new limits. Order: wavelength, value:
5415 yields 5.93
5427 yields 5.6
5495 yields 4.37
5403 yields 6.02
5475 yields 4.48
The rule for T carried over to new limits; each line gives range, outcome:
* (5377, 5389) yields 5.4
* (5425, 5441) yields 5.02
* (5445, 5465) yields 4.65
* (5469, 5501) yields 4.09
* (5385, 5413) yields 5.38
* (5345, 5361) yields 4.79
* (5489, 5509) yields 4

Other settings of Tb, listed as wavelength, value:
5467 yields 4.61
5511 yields 4.16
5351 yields 4.86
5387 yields 5.75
